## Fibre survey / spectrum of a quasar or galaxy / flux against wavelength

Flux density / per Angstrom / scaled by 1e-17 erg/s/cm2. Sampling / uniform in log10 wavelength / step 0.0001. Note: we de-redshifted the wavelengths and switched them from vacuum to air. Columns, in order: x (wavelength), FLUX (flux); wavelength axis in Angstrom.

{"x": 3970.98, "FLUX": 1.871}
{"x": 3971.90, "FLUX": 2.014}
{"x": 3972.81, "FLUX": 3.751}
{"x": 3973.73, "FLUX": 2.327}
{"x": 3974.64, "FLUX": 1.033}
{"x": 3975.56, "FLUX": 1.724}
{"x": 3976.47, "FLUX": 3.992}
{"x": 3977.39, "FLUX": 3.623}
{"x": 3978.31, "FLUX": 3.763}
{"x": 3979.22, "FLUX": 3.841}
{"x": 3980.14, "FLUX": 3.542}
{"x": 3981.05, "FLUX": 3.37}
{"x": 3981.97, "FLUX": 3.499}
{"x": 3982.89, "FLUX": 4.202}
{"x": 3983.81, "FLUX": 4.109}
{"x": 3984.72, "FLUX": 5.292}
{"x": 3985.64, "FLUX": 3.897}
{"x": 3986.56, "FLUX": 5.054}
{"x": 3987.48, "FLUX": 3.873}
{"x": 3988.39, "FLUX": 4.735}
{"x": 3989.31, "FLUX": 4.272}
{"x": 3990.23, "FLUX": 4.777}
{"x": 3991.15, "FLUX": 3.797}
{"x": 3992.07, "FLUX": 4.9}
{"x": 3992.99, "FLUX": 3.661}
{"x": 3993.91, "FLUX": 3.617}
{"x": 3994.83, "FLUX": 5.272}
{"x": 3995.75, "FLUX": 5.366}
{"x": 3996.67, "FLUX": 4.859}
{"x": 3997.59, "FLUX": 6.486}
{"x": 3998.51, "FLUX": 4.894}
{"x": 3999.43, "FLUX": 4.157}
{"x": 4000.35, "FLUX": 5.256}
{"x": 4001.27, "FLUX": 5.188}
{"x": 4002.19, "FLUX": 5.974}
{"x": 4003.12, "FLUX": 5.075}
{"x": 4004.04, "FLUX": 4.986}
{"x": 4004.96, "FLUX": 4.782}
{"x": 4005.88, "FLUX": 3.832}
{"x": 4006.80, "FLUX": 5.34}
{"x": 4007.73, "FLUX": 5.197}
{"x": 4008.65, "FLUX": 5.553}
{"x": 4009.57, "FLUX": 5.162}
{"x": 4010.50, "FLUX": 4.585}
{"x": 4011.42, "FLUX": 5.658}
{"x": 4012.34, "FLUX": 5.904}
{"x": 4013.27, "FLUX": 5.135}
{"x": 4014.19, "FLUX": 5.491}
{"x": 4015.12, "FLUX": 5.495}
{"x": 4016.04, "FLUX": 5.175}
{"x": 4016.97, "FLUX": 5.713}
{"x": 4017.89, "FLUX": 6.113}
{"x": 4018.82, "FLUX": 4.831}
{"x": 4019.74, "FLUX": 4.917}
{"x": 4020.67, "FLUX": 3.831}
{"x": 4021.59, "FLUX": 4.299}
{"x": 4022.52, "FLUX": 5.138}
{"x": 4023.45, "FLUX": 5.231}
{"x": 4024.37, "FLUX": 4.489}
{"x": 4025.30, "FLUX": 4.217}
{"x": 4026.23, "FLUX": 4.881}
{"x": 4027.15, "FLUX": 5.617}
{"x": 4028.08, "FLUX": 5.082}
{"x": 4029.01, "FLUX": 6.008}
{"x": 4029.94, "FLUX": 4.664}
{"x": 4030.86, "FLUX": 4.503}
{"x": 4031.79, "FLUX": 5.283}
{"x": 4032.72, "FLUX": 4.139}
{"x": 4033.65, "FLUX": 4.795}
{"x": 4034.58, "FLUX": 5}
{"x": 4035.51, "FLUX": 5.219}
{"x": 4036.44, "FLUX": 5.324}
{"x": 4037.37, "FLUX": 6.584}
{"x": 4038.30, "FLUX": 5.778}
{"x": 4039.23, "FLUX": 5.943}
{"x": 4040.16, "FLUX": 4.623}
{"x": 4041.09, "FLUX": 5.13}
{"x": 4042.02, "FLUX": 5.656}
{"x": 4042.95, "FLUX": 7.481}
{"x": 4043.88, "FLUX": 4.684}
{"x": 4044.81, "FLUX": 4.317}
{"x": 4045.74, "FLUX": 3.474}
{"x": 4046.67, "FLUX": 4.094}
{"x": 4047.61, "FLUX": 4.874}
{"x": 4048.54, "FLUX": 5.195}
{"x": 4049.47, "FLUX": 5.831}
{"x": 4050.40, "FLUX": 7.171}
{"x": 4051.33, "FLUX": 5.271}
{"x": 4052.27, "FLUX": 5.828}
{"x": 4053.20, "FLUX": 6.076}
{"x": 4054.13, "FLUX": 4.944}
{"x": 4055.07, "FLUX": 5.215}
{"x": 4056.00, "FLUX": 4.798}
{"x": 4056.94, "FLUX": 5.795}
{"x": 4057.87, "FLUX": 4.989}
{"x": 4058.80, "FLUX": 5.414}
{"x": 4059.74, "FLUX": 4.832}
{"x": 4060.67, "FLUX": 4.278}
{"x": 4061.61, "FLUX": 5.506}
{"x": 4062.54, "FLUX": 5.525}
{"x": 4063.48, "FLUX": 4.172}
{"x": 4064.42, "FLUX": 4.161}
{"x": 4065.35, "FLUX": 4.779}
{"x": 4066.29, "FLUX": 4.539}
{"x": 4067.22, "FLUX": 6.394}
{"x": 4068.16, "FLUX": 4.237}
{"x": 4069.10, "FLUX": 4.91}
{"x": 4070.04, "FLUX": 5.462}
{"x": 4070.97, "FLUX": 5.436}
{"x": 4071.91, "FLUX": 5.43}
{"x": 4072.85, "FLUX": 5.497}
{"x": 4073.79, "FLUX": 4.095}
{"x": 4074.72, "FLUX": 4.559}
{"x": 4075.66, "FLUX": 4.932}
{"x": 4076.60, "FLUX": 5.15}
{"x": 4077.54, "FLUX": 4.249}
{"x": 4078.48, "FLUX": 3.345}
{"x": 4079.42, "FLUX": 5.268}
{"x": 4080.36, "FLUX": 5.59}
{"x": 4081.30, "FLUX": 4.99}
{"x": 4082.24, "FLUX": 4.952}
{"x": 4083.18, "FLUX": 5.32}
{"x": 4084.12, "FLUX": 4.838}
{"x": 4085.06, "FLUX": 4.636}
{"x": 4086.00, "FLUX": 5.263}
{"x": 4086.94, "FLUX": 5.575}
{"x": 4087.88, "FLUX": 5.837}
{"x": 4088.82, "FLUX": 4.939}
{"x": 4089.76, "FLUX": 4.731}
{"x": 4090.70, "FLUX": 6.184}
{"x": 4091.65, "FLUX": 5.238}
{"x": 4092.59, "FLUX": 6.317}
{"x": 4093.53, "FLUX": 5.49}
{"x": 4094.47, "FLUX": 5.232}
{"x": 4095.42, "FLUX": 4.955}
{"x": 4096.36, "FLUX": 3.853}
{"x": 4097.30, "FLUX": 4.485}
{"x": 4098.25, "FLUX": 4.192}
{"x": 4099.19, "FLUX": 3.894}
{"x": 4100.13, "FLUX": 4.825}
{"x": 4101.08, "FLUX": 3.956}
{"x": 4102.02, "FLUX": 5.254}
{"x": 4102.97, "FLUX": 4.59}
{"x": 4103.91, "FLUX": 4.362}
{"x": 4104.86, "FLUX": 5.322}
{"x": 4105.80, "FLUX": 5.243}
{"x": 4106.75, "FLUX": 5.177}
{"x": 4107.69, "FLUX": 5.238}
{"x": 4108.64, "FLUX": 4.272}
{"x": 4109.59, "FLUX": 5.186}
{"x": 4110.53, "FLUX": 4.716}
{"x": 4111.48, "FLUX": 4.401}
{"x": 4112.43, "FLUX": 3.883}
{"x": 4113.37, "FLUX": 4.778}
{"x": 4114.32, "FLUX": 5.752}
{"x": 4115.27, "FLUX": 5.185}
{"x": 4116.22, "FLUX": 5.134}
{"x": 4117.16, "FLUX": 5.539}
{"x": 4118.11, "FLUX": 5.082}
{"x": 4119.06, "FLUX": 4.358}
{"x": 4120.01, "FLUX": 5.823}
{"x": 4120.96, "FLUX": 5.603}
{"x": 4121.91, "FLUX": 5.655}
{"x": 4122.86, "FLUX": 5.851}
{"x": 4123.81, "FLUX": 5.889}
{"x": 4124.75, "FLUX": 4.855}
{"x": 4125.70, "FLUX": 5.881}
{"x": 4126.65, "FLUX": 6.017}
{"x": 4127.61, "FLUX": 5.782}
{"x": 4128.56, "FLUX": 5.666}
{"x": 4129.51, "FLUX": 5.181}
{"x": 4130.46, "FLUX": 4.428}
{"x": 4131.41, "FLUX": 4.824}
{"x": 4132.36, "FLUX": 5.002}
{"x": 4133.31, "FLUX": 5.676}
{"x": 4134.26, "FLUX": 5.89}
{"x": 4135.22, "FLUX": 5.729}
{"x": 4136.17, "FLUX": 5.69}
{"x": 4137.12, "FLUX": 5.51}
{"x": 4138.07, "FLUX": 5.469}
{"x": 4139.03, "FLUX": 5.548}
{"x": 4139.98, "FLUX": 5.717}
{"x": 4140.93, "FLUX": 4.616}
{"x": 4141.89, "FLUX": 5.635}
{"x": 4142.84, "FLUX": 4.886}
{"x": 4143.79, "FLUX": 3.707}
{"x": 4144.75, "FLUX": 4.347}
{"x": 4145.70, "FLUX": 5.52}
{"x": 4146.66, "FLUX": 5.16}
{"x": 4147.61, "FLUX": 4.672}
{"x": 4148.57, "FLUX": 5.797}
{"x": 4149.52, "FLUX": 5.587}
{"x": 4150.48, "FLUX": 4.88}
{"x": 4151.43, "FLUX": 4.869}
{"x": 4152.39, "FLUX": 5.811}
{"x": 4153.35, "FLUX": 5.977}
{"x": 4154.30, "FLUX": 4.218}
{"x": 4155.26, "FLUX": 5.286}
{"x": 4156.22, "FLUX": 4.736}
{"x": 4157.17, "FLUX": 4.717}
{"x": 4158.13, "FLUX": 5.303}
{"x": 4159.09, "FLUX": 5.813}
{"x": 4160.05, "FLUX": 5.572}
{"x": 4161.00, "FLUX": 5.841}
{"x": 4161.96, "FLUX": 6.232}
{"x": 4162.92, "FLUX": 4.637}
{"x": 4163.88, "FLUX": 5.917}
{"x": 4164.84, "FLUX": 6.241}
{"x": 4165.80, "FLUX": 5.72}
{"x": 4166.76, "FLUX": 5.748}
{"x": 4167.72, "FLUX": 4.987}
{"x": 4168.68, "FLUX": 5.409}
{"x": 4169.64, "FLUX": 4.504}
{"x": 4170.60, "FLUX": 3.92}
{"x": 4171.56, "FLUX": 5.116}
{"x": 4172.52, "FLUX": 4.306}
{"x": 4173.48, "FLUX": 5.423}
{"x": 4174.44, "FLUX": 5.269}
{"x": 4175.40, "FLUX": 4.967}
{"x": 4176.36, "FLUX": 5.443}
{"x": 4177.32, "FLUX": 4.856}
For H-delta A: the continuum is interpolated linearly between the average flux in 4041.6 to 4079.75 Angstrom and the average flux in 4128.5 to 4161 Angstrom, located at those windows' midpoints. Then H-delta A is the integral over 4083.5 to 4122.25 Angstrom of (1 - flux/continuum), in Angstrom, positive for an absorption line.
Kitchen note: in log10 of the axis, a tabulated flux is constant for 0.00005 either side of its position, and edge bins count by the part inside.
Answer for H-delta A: 1.11 Angstrom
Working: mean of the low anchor 5.07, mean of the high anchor 5.22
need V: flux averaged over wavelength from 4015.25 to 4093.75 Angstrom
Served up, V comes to 5.12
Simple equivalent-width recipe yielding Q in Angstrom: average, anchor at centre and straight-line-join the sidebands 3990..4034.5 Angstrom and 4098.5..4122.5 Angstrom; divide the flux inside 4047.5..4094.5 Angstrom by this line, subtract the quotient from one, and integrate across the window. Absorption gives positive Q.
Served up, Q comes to -2.0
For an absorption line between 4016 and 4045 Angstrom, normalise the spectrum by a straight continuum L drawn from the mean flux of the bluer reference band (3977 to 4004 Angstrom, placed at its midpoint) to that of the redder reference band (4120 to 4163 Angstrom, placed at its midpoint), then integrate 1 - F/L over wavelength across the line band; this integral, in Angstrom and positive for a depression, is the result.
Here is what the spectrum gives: -2.6 Angstrom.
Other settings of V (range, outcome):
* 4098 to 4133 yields 5.06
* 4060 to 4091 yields 4.99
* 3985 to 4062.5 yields 5.07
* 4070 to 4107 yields 4.96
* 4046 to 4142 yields 5.12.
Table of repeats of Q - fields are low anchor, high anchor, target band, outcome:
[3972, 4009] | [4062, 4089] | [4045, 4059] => -1.3 Angstrom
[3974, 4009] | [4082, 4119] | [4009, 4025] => -2.2 Angstrom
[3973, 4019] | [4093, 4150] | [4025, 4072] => -3.7 Angstrom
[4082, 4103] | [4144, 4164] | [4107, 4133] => -0.4 Angstrom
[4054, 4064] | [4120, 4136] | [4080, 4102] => 1.0 Angstrom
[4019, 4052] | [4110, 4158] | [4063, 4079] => 1.1 Angstrom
